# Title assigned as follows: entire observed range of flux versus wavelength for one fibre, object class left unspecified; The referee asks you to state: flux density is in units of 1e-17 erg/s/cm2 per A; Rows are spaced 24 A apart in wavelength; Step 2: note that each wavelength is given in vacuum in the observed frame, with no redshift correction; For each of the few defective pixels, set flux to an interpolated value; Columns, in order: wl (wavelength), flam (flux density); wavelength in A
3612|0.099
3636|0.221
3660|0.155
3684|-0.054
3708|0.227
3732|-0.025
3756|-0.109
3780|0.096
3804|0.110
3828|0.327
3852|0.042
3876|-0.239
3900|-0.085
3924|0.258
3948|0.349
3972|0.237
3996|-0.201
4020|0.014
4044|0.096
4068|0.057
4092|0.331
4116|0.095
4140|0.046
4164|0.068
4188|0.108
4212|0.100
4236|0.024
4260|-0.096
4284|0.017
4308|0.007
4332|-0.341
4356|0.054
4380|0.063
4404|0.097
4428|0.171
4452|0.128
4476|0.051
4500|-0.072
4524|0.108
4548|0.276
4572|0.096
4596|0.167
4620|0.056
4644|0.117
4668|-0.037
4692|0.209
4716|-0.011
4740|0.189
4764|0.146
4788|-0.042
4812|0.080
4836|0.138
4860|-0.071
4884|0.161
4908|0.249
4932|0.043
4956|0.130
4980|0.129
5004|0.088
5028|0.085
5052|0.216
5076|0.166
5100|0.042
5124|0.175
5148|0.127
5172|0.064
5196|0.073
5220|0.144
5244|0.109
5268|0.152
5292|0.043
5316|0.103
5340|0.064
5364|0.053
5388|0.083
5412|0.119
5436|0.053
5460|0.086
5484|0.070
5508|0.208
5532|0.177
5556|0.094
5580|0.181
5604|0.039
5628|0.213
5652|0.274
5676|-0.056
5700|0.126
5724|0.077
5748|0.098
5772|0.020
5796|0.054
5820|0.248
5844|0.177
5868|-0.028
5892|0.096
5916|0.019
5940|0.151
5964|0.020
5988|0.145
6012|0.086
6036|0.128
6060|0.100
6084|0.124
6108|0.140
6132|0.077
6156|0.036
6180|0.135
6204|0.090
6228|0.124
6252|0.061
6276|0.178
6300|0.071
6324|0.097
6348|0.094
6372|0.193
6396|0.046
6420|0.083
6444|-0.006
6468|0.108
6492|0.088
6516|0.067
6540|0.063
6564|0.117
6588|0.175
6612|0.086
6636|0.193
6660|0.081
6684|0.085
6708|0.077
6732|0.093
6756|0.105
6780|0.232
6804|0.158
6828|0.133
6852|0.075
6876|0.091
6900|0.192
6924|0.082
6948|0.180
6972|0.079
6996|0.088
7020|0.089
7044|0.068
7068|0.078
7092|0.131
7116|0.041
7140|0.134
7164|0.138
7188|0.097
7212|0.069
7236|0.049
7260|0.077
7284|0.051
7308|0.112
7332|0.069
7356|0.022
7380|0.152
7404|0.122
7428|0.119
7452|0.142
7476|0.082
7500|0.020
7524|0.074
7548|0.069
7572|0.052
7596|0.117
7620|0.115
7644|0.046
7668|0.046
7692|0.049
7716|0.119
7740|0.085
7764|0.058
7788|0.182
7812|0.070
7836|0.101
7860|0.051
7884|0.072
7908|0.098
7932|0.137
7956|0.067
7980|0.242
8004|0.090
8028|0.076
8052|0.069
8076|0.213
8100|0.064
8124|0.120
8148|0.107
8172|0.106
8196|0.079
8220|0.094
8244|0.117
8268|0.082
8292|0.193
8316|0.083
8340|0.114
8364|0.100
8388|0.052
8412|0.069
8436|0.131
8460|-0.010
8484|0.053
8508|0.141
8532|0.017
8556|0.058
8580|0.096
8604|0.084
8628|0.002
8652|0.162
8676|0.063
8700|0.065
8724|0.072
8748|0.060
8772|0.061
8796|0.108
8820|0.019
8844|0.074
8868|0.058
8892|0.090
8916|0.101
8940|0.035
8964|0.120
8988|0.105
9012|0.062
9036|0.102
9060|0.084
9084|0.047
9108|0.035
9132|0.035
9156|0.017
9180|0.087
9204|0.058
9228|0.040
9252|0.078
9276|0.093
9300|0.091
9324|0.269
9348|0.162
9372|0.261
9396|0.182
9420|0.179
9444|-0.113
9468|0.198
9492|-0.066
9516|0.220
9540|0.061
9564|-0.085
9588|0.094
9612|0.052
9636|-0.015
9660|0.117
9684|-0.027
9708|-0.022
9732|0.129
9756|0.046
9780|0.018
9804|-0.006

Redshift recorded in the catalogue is 0.22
